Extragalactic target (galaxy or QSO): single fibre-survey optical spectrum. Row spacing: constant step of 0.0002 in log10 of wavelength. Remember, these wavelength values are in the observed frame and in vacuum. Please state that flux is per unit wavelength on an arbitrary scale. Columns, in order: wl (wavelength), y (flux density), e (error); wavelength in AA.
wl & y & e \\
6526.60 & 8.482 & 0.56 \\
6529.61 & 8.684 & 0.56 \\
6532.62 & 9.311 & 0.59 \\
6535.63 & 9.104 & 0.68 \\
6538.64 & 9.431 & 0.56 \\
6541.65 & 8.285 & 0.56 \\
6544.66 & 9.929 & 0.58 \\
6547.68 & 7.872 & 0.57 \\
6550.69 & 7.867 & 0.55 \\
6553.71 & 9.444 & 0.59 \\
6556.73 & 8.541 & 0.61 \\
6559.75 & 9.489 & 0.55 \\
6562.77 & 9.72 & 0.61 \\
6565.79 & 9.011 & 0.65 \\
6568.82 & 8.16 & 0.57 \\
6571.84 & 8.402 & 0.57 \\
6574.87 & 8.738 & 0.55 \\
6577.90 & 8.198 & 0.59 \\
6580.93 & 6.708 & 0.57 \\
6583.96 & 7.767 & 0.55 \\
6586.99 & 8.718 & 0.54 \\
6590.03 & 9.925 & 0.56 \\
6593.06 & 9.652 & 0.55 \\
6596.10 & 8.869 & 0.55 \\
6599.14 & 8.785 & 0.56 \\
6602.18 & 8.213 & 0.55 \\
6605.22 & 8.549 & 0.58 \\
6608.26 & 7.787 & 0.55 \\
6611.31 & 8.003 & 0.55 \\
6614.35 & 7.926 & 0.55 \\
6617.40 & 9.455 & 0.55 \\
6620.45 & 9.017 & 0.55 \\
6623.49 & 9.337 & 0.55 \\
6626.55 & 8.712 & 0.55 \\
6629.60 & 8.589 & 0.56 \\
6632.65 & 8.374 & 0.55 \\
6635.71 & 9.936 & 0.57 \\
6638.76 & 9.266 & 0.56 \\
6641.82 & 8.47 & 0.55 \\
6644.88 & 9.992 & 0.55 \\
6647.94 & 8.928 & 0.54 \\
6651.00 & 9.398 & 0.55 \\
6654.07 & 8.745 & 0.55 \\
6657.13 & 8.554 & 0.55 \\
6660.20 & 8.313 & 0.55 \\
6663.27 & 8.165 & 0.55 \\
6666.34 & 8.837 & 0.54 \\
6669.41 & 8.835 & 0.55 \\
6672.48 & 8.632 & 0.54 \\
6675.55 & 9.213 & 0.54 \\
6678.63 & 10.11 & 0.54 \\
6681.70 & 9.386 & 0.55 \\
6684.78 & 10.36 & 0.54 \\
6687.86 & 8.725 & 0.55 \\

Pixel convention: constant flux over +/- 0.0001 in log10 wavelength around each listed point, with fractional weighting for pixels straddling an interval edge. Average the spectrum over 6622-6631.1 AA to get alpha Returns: 8.87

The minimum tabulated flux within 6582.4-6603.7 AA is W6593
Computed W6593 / 7.767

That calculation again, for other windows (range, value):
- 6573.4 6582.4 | 6.708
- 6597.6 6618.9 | 7.787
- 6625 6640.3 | 8.374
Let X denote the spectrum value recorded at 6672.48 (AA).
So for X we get 8.632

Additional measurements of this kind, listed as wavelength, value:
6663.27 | 8.165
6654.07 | 8.745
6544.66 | 9.929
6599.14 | 8.785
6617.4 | 9.455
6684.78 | 10.36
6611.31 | 8.003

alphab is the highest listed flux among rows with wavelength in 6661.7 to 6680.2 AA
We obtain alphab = 10.11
